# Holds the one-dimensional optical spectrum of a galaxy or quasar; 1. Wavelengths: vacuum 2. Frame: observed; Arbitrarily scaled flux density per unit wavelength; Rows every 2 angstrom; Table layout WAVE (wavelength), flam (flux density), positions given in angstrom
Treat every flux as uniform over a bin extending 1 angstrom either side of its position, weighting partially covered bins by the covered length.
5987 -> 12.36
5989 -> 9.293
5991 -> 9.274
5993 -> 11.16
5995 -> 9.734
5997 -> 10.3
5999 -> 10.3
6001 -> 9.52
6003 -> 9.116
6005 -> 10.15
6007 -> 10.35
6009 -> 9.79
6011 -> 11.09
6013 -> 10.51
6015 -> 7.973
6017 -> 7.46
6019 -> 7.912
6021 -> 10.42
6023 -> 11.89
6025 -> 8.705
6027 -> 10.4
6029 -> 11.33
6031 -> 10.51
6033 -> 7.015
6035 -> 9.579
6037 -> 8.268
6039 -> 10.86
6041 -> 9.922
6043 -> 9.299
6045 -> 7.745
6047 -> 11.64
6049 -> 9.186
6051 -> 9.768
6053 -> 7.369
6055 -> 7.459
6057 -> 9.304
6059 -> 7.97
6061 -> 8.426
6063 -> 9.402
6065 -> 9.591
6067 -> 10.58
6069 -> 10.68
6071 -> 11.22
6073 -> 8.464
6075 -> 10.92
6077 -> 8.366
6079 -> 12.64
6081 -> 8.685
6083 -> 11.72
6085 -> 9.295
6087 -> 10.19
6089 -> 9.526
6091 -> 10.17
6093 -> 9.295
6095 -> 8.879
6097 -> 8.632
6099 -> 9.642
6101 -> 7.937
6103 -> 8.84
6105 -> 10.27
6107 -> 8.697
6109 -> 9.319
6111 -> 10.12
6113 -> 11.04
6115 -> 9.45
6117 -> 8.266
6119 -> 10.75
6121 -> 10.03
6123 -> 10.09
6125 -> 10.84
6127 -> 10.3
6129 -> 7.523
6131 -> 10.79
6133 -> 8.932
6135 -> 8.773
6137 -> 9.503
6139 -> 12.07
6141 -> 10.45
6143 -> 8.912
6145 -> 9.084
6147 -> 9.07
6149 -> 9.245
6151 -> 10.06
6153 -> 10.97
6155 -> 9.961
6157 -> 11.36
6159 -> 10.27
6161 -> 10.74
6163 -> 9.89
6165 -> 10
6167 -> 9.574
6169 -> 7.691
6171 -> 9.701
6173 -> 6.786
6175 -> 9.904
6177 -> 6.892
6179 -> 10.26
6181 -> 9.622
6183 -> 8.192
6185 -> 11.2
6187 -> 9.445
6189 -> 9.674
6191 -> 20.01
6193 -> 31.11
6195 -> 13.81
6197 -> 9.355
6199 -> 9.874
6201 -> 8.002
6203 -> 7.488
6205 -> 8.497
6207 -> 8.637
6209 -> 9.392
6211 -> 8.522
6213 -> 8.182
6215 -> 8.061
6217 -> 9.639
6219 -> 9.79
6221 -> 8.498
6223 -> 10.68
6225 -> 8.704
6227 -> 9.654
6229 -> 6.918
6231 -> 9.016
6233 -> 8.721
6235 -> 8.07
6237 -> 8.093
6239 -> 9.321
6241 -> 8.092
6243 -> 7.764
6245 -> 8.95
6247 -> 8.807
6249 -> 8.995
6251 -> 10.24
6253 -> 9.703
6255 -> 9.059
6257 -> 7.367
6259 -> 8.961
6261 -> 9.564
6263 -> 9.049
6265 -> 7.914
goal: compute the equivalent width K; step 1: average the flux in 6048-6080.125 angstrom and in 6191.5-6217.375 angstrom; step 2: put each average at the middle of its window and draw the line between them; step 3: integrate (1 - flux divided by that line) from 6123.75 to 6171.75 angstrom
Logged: 2.6 angstrom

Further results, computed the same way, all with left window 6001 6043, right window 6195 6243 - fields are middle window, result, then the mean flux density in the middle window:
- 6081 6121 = -1.06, 9.57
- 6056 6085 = -1.19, 9.84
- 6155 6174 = -1.08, 9.58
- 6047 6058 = 0.73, 8.89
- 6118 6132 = -1.25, 10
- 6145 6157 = -1.06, 9.92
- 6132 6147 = -0.77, 9.63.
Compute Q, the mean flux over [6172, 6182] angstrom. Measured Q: 8.69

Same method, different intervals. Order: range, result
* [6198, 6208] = 8.5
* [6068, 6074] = 10.1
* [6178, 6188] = 9.74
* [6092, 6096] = 9.09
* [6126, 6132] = 9.54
